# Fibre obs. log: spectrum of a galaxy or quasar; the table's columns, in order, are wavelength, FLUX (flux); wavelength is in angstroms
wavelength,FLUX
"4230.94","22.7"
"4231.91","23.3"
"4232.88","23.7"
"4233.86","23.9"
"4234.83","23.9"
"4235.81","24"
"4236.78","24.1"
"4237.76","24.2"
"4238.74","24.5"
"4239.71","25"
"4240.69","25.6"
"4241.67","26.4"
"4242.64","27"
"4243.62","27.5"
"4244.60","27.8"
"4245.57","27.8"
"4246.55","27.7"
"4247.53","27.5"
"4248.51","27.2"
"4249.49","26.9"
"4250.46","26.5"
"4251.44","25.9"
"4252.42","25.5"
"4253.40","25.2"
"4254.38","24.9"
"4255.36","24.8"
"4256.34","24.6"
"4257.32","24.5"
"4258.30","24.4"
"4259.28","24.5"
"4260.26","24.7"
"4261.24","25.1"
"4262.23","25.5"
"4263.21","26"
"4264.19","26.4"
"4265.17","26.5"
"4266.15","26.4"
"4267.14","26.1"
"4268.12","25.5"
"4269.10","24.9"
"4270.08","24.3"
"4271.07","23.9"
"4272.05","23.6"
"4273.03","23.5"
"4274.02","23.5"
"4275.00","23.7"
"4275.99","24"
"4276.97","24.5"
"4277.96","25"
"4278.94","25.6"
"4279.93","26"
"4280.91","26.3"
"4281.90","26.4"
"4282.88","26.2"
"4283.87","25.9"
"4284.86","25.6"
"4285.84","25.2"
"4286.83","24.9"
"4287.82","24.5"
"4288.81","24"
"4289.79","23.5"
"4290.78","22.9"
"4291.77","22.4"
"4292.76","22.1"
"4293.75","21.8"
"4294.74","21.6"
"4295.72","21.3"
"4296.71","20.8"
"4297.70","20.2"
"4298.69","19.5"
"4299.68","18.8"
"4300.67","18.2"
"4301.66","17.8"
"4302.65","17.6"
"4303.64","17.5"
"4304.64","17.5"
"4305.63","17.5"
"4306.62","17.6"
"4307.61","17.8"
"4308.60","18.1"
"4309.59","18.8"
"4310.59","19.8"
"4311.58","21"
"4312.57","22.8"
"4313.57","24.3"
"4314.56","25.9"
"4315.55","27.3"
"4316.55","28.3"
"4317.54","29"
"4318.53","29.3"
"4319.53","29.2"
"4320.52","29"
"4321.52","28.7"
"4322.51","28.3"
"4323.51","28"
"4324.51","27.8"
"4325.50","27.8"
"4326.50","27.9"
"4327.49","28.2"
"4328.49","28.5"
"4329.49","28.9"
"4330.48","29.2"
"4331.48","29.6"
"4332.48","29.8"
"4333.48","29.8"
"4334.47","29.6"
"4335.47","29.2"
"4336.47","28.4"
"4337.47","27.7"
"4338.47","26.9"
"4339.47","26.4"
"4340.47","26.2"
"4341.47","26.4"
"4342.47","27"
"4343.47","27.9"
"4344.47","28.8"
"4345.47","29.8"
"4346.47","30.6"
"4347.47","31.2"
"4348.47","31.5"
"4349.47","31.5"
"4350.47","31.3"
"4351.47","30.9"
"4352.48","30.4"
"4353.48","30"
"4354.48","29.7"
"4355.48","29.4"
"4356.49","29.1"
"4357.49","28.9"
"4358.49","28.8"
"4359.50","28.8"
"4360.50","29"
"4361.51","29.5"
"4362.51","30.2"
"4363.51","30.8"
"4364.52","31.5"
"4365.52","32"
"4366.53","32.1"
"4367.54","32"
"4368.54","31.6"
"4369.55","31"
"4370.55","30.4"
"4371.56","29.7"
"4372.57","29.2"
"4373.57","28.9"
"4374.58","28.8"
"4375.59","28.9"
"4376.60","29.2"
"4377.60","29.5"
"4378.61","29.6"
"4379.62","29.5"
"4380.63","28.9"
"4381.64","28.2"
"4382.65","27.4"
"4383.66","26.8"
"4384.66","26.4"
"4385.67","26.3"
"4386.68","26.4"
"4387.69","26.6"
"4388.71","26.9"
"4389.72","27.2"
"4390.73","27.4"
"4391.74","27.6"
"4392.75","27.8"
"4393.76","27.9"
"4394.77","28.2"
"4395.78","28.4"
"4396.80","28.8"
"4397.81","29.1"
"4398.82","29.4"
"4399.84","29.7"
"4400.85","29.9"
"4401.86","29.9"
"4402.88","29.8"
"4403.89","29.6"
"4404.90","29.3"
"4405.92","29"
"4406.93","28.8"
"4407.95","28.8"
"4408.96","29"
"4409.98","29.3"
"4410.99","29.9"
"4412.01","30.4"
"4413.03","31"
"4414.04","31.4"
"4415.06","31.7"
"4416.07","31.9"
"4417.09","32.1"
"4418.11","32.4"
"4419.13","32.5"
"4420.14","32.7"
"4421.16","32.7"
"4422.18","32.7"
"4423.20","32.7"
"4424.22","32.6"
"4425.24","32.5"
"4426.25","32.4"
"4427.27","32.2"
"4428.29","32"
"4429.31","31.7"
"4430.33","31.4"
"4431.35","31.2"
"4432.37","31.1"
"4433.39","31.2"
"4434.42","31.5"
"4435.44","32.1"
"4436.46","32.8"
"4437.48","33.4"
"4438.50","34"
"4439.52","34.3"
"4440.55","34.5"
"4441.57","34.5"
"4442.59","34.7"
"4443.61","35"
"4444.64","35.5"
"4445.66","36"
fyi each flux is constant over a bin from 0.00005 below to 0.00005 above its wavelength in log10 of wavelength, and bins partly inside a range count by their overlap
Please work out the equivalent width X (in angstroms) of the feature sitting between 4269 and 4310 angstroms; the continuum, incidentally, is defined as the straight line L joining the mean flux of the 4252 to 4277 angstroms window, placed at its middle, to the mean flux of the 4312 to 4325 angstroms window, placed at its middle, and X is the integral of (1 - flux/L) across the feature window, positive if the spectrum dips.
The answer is 5.9 angstroms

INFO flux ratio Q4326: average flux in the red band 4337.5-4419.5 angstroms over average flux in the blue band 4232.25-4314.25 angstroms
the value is 1.2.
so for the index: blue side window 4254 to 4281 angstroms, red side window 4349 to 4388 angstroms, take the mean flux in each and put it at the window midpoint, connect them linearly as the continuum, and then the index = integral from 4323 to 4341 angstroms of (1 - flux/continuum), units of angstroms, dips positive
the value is -0.3 angstroms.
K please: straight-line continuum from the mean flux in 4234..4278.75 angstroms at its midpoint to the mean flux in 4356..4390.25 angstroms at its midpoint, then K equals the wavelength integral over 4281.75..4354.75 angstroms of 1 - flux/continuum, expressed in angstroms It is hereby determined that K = 5.1 angstroms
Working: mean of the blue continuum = 25.3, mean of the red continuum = 29.1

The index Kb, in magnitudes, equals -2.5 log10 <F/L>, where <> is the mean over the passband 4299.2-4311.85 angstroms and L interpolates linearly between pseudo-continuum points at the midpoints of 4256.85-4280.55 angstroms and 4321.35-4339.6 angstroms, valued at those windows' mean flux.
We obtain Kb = 0.43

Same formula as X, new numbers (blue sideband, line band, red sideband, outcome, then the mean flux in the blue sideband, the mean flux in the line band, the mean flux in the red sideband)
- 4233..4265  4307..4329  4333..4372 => 2.1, 25.6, 25.7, 29.6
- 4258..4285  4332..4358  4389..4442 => -1.0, 25.1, 29.2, 30.8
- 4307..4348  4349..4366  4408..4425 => -0.9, 27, 30.1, 31.5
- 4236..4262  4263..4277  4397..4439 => 0.8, 25.7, 24.9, 31.2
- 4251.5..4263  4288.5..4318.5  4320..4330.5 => 6.6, 24.9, 21.3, 28.4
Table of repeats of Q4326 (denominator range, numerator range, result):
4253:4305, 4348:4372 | 1.29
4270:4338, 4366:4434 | 1.22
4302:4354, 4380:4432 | 1.12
